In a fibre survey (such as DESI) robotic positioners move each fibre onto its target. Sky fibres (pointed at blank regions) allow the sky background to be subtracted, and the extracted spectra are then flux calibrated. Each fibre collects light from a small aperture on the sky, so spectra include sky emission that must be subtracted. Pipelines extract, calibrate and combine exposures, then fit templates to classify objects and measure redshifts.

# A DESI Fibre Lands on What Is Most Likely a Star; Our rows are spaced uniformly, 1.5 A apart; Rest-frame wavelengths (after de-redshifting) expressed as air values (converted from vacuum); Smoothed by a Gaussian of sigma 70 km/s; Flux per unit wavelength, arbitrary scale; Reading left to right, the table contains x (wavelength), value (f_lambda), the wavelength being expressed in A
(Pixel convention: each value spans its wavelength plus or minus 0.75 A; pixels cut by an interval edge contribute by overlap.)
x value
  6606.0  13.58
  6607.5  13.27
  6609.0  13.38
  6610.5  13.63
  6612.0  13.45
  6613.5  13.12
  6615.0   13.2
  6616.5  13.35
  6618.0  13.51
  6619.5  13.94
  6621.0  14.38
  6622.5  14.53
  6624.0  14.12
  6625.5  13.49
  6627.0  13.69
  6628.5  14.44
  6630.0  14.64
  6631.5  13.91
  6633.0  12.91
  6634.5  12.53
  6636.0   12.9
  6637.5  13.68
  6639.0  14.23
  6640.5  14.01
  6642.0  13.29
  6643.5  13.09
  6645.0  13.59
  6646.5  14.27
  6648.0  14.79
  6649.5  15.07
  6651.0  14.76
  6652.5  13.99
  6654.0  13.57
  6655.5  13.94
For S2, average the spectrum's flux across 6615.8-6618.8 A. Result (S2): 13.4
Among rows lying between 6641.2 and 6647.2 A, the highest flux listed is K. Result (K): 14.27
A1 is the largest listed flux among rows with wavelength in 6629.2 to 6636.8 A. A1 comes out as 14.64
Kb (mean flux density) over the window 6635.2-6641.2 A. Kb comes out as 13.7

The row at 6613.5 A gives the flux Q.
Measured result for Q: 13.12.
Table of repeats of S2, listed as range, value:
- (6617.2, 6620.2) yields 13.7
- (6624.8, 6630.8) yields 14.1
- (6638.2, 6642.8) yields 13.8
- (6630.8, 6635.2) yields 13.1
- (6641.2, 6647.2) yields 13.6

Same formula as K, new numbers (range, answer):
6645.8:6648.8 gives 14.79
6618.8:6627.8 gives 14.53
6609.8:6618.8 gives 13.63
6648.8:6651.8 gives 15.07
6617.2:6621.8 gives 14.38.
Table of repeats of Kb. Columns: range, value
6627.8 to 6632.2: 14.3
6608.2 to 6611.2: 13.5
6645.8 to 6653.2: 14.6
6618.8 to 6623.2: 14.3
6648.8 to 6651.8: 14.9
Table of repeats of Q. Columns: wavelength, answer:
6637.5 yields 13.68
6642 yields 13.29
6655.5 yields 13.94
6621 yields 14.38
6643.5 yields 13.09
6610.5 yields 13.63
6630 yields 14.64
